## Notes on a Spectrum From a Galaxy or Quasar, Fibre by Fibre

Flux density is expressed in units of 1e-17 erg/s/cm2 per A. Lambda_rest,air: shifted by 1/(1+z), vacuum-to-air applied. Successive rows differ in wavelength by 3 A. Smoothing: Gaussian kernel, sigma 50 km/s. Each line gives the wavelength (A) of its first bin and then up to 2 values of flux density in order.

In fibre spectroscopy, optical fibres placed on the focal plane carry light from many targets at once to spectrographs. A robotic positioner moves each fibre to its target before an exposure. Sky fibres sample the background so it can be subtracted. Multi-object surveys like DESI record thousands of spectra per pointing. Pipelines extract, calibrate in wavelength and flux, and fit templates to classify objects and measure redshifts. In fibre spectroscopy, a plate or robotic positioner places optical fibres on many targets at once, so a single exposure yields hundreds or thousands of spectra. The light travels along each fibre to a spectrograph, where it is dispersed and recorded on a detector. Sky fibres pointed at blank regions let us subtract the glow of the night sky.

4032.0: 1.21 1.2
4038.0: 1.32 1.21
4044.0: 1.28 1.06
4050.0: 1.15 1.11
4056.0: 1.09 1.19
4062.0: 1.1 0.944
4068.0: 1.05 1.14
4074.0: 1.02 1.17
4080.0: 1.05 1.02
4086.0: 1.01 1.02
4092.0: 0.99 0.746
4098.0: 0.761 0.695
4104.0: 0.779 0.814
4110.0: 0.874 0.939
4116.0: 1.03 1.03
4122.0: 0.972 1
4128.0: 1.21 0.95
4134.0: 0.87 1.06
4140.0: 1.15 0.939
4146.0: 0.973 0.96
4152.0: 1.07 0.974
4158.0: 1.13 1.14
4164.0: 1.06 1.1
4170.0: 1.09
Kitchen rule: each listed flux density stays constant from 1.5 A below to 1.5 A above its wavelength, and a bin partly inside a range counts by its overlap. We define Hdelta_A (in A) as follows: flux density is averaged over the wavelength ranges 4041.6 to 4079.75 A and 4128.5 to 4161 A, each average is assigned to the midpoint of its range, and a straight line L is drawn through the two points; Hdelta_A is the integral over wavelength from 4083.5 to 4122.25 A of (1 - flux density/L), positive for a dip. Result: 6.1 A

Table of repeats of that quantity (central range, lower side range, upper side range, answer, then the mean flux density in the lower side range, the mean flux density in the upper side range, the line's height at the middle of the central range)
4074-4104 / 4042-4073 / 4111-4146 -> 3.7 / 1.11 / 1.01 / 1.07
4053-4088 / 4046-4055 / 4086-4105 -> -2.9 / 1.11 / 0.847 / 0.992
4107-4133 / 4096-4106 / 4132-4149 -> -3.6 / 0.749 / 0.994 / 0.866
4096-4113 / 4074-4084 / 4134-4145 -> 4.1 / 1.07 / 1.02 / 1.05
